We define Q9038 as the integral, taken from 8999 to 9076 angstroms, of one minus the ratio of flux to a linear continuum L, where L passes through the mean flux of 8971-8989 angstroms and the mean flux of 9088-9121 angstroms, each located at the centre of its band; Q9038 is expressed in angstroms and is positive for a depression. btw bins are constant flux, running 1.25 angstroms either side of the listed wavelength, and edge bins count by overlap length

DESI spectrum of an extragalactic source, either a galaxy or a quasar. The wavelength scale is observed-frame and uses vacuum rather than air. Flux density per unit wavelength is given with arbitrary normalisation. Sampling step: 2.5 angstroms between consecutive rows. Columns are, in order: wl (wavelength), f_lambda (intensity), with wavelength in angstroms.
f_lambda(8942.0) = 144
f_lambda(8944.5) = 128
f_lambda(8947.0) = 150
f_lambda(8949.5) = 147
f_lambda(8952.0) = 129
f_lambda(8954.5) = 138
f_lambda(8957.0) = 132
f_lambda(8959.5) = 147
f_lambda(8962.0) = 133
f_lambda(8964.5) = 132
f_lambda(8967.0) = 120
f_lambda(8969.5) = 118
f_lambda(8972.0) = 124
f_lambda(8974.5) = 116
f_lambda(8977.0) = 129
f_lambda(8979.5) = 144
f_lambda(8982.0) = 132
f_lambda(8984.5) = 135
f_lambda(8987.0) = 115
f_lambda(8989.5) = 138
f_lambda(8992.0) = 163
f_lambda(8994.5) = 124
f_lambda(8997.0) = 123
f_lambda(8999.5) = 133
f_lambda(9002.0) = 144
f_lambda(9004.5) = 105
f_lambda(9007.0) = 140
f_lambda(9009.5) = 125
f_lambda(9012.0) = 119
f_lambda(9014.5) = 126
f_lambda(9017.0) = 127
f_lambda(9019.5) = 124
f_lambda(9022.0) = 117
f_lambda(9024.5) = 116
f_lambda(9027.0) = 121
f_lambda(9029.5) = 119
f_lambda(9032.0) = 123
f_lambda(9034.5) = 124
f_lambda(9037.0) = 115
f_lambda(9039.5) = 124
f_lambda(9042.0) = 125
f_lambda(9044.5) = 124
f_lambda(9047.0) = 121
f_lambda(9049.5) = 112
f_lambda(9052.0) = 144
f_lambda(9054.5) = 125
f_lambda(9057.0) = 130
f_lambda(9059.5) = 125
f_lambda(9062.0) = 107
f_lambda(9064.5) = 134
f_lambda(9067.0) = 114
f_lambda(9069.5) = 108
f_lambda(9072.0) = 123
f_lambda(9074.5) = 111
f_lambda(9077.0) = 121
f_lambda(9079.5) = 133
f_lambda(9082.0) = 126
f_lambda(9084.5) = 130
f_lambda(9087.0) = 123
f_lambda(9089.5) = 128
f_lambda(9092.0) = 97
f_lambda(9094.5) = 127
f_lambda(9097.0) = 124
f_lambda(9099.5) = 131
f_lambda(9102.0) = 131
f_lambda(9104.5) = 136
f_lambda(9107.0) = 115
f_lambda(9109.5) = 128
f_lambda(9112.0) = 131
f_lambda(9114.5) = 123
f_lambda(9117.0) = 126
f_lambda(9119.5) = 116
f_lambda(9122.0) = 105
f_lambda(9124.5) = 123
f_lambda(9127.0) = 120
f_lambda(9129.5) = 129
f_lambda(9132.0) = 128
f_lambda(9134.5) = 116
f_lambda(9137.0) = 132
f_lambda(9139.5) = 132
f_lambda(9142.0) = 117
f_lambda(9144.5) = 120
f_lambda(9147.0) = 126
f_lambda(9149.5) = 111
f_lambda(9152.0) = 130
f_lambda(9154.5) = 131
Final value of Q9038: 2.2 angstroms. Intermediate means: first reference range 128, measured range 123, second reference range 124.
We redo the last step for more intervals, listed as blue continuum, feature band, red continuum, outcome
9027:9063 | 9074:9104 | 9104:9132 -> -0.3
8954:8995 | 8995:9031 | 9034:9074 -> 0.8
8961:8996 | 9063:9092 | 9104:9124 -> 0.6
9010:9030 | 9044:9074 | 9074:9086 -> 0.4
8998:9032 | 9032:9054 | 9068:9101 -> -0.1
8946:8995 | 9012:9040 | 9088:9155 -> 1.8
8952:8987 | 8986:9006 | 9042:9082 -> -0.5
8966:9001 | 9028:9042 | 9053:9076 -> 0.2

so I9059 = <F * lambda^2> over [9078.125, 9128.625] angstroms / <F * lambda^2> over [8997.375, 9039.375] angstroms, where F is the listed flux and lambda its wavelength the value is 1.02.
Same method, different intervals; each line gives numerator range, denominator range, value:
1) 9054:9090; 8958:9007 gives 0.96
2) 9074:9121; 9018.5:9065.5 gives 1.03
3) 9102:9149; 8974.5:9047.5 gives 1.00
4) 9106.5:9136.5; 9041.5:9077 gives 1.02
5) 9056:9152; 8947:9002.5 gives 0.95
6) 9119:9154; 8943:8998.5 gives 0.95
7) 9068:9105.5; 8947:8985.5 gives 0.96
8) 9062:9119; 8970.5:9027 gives 0.98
